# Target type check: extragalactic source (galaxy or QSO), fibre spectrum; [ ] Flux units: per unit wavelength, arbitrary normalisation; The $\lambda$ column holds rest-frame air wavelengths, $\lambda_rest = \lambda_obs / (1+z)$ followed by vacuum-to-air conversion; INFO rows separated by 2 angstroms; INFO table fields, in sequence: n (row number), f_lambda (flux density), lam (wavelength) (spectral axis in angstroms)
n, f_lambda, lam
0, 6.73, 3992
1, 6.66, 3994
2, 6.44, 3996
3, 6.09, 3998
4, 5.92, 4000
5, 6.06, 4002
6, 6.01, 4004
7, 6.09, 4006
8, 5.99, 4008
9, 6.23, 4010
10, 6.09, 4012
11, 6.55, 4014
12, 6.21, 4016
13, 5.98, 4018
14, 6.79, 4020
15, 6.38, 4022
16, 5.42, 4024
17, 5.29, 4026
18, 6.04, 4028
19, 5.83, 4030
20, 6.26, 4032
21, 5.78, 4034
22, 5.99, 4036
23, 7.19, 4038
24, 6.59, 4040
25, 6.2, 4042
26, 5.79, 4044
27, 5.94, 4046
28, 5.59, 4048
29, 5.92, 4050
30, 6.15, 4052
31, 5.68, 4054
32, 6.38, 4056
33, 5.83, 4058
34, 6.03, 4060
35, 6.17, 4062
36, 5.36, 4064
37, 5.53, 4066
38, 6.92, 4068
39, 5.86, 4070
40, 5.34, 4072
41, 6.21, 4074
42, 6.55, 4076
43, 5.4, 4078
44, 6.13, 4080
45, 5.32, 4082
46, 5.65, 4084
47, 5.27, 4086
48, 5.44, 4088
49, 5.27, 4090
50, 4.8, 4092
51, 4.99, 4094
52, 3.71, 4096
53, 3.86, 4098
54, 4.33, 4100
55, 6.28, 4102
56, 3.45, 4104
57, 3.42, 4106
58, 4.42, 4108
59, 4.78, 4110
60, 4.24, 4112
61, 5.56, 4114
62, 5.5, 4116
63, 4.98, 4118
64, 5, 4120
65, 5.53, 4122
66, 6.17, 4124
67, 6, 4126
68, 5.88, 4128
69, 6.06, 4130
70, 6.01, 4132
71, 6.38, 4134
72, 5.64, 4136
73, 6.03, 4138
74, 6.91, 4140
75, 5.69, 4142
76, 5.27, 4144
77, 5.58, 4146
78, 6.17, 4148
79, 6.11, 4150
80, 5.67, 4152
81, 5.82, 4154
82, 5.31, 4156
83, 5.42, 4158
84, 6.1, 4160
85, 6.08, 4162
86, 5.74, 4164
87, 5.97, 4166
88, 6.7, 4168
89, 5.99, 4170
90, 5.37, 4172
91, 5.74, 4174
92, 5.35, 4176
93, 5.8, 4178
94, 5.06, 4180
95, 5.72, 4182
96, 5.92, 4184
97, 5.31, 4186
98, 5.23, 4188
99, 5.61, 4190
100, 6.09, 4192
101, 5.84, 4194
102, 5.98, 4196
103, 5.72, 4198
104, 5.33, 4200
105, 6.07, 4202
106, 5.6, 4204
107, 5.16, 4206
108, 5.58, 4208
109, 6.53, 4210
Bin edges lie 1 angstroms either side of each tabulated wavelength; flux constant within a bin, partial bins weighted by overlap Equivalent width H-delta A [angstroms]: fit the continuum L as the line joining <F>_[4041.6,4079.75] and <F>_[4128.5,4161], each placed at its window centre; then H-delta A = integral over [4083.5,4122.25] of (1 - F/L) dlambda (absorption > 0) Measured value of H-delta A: 7.3 angstroms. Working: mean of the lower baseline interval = 5.94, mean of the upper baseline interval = 5.89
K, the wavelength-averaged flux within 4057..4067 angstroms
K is 5.78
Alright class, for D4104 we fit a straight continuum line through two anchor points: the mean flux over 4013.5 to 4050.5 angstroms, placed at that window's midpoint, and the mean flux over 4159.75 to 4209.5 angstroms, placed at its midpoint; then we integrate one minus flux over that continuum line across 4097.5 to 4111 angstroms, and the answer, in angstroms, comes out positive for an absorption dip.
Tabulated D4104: 3.5 angstroms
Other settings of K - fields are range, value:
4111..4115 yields 4.9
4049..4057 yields 6.03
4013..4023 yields 6.38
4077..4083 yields 5.62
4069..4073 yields 5.6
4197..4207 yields 5.58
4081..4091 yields 5.39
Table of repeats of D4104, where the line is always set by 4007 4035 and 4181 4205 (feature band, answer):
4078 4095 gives 1.62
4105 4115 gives 2.37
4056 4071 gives -0.03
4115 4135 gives 0.31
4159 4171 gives -0.70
